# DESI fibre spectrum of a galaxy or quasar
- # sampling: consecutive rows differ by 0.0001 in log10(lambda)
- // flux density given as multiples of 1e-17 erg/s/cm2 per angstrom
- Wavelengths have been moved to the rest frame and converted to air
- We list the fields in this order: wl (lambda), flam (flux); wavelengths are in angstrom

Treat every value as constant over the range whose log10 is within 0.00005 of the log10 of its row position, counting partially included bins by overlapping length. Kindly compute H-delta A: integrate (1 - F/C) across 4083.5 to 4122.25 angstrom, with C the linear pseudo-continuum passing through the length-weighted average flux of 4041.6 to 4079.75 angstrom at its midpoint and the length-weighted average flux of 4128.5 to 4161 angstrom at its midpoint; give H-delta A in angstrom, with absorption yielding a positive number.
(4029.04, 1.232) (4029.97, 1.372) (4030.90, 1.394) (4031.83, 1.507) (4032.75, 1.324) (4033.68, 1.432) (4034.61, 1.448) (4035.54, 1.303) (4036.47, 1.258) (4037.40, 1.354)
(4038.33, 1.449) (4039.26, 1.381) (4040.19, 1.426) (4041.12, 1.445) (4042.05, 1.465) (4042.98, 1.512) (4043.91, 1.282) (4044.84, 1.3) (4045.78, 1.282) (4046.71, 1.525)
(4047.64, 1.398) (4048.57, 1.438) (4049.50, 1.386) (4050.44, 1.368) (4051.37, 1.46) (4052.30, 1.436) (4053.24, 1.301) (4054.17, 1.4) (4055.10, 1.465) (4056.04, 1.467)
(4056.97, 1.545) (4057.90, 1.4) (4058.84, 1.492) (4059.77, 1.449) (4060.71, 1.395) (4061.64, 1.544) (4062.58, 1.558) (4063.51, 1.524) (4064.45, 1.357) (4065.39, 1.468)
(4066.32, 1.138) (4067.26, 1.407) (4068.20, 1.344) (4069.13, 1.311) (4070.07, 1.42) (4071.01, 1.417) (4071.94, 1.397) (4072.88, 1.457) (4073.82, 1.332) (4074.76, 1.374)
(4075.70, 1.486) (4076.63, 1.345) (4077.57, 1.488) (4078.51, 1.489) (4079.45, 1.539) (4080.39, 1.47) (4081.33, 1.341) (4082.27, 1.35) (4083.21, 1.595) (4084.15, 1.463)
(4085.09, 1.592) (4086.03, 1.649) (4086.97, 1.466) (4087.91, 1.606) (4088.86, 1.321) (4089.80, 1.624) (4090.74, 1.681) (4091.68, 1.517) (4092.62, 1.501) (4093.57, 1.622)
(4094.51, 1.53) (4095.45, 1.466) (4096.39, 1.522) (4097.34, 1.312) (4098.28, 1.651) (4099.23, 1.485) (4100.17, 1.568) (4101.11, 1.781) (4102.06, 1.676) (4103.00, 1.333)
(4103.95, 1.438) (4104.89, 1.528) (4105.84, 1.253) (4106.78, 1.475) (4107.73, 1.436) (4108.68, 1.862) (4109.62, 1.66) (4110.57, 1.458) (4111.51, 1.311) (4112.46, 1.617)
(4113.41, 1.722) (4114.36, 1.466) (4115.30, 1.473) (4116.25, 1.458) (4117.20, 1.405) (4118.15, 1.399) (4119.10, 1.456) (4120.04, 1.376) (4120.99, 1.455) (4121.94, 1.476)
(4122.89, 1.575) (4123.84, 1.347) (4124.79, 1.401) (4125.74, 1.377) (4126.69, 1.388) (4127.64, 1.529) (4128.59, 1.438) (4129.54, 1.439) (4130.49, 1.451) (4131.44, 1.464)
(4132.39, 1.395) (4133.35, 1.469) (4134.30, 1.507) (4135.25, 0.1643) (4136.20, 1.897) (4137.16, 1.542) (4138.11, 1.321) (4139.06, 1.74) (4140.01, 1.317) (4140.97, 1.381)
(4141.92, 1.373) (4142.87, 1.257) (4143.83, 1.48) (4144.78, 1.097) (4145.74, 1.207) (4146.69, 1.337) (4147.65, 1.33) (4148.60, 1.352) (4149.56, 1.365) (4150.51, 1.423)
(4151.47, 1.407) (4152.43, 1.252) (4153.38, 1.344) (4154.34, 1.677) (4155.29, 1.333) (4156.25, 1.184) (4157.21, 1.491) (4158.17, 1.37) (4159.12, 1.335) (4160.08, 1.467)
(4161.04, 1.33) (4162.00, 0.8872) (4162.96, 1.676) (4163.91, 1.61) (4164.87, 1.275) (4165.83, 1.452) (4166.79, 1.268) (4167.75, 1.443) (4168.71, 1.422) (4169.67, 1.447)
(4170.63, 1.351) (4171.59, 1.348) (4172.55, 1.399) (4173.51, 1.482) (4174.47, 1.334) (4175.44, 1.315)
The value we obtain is -3.4 angstrom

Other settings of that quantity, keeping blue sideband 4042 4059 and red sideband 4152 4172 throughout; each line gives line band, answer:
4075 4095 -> -1.47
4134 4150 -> 0.63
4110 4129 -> -0.88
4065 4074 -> 0.25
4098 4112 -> -1.29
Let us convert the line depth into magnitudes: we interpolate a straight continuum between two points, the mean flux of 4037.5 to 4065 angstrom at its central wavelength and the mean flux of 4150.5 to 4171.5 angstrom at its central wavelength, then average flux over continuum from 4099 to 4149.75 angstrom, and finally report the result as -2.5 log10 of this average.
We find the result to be -0.03 mag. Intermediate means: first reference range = 1.43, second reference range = 1.38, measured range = 1.44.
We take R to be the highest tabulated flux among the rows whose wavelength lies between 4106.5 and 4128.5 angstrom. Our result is 1.862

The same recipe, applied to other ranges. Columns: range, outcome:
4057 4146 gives 1.897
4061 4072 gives 1.558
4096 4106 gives 1.781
